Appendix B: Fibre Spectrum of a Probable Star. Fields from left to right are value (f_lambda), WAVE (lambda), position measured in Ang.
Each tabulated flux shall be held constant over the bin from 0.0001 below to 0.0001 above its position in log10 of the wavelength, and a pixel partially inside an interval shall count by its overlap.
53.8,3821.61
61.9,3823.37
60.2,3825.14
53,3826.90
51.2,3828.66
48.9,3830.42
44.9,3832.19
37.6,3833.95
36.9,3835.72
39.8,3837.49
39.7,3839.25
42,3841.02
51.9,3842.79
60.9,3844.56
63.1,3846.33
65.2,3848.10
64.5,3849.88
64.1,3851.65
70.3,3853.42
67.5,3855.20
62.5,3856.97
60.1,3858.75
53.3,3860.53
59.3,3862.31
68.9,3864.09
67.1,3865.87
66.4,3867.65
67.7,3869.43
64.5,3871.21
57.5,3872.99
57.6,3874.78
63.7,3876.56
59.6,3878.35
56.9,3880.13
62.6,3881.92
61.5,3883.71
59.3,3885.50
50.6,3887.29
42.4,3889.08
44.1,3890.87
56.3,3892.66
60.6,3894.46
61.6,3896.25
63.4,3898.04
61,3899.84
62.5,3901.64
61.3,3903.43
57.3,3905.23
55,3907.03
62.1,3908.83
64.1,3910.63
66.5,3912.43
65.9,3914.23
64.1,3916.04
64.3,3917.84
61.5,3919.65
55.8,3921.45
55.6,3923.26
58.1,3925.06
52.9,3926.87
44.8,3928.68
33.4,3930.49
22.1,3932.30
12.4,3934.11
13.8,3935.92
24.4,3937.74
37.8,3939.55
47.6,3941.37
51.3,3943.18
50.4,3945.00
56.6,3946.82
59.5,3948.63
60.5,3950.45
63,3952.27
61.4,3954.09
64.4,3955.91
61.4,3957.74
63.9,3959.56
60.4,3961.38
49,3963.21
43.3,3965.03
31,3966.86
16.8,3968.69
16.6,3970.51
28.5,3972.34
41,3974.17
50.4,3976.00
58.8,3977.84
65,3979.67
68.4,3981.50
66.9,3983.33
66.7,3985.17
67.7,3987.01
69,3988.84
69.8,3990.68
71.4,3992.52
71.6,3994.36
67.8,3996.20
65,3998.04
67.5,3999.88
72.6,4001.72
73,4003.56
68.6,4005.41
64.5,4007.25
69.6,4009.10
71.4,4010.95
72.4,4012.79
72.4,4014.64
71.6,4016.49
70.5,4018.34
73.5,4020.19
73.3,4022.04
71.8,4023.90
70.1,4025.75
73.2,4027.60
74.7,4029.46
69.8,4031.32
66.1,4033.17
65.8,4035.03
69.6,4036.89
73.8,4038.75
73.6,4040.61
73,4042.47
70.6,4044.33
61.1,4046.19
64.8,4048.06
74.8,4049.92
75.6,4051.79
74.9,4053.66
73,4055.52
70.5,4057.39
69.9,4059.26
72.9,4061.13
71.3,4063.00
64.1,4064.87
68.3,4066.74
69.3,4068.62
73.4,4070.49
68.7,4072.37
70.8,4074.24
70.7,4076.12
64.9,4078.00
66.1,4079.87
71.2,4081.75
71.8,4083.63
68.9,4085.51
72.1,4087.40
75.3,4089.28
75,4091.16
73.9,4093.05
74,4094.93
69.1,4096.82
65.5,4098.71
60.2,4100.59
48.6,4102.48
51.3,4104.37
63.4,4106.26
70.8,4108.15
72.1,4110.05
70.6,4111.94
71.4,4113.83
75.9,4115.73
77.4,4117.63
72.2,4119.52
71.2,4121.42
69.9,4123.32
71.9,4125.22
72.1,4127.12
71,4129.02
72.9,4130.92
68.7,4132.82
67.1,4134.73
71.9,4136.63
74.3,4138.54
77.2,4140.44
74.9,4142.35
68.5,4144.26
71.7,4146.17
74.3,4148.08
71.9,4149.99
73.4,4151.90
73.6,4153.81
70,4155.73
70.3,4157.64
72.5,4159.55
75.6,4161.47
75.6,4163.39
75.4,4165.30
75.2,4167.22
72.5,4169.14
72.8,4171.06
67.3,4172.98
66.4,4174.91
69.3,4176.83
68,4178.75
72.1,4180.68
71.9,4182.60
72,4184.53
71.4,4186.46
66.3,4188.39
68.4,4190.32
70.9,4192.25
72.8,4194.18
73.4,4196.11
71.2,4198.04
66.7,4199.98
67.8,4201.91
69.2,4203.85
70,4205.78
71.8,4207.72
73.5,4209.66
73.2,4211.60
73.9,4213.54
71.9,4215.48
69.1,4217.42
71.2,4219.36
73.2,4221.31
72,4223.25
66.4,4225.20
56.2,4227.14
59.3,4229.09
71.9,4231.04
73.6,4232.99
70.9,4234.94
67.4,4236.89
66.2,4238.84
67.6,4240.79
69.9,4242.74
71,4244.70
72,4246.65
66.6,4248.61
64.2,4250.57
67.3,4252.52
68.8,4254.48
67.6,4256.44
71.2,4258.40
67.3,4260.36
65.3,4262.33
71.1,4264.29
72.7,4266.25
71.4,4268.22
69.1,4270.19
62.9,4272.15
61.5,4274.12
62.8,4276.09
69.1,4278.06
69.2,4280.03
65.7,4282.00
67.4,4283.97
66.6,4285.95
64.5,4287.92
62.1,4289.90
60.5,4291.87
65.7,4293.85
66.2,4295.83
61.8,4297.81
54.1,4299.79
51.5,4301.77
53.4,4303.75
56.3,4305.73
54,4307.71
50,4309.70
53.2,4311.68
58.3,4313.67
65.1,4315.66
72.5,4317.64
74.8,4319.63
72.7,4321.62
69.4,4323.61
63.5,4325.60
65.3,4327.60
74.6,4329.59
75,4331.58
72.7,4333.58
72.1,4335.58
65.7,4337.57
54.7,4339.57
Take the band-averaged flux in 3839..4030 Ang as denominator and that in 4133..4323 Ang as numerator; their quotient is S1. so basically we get 1.17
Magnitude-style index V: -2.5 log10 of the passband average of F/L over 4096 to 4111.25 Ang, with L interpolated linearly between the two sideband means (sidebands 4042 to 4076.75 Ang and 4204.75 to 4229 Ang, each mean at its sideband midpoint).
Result 0.12 mag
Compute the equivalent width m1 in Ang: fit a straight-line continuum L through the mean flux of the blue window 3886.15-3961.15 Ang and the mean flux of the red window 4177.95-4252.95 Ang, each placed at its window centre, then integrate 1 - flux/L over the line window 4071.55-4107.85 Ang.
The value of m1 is -2.9 Ang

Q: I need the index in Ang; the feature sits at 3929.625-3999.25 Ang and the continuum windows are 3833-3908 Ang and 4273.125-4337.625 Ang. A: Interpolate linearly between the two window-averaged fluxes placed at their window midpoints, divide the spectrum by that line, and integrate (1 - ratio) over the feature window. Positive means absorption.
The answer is 9.8 Ang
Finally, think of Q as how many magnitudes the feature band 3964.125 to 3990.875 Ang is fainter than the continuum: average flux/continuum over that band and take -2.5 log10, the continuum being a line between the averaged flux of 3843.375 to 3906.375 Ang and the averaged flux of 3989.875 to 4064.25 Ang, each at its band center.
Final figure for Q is 0.32 mag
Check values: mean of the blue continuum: 60.6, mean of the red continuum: 70.7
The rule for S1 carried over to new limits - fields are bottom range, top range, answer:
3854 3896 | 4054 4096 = 1.19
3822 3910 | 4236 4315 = 1.12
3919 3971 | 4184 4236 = 1.52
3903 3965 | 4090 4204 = 1.35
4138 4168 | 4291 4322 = 0.82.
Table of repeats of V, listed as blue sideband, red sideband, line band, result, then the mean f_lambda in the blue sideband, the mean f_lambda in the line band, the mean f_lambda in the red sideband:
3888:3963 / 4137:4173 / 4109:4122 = -0.05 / 53.2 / 73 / 73.1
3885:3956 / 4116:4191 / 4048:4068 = -0.12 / 52.6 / 71.2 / 71.8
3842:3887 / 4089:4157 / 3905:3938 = 0.28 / 62.1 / 49.4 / 70.3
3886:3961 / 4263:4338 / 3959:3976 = 0.36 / 53.1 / 39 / 64.9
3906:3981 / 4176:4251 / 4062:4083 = -0.17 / 49.3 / 69.1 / 69.6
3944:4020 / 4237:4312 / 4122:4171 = -0.16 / 60.2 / 72.5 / 64.5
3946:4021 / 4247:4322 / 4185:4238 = -0.10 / 60.6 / 69.8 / 64.3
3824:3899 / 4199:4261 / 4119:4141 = -0.09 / 56.9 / 71.6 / 69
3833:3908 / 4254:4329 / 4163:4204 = -0.13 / 57.8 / 70.7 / 64.3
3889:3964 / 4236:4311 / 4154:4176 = -0.18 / 53.3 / 72.2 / 64.7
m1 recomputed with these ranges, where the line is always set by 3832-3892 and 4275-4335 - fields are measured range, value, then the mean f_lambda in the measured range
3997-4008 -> -1.7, 68.6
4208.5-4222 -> -2.1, 72.2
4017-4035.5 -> -3.5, 71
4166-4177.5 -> -1.6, 70.7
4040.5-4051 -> -1.7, 69.4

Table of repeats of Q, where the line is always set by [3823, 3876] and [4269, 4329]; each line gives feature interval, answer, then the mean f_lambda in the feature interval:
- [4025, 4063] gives -0.19 mag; 70.9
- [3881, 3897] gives 0.04 mag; 55.4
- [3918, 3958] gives 0.21 mag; 47.8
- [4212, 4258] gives -0.11 mag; 68.7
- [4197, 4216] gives -0.15 mag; 70.9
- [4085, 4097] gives -0.21 mag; 72.9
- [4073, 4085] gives -0.15 mag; 69.3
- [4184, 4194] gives -0.14 mag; 69.9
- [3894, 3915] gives -0.07 mag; 61.8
